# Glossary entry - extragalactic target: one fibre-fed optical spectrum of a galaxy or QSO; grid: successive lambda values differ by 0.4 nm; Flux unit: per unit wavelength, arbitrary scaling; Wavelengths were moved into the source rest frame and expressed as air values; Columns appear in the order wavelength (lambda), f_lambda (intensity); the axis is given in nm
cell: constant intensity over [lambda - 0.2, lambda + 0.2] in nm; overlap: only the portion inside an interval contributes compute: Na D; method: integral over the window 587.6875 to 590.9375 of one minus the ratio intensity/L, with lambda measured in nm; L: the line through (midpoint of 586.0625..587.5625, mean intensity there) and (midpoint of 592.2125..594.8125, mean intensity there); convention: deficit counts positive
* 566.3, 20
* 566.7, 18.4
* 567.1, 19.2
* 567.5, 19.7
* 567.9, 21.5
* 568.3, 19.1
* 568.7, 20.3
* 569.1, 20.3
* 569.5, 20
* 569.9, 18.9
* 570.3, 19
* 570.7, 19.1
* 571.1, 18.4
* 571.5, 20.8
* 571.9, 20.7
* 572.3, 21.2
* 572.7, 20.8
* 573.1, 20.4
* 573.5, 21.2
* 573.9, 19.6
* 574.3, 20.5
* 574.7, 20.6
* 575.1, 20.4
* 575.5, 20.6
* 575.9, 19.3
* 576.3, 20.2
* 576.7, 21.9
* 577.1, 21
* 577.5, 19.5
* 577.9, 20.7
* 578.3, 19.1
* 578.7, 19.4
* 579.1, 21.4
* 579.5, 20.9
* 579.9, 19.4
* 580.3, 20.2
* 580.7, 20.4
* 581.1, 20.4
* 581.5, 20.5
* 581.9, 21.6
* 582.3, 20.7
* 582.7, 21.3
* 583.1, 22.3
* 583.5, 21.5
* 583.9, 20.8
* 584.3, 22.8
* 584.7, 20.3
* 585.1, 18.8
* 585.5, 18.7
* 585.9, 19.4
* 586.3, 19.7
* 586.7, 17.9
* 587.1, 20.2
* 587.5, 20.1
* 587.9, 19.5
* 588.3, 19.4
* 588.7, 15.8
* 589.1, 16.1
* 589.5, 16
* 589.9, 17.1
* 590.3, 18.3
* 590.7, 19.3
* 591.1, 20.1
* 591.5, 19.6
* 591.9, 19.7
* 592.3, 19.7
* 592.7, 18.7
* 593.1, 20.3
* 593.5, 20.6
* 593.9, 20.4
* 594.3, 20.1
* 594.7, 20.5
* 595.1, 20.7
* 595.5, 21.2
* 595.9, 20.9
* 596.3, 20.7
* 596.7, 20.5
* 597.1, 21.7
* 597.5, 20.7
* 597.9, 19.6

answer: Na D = 0.32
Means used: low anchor 19.4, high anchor 20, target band 17.7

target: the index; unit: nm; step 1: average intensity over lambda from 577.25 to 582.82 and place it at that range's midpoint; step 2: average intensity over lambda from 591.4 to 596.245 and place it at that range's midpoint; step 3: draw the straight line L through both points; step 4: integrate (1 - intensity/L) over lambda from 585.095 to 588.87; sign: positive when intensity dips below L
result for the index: 0.246 nm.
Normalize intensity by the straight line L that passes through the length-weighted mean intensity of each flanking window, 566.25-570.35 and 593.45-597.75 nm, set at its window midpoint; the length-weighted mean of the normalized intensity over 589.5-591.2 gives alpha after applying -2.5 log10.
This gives 0.12 mag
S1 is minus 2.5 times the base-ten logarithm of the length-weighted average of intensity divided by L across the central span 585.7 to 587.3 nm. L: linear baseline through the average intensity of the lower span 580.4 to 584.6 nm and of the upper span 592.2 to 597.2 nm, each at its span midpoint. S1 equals 0.09 mag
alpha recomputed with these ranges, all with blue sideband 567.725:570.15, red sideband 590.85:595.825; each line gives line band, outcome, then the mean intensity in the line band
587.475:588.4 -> 0.027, 19.6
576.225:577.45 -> -0.048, 20.9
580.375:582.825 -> -0.037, 20.8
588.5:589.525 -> 0.251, 16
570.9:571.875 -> 0.011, 19.8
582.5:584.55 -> -0.085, 21.7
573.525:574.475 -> -0.013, 20.3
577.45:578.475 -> 0.012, 19.8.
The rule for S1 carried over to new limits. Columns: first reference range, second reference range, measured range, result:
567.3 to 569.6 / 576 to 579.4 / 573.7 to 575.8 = 0.00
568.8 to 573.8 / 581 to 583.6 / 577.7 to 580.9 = 0.04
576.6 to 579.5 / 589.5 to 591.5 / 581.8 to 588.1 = -0.05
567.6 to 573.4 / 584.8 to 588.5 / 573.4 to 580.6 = -0.03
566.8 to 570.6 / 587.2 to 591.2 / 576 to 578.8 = -0.07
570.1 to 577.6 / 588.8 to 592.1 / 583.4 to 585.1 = -0.11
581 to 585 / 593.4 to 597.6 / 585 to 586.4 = 0.11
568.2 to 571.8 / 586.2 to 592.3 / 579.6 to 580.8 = -0.05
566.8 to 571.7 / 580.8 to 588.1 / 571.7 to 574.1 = -0.04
